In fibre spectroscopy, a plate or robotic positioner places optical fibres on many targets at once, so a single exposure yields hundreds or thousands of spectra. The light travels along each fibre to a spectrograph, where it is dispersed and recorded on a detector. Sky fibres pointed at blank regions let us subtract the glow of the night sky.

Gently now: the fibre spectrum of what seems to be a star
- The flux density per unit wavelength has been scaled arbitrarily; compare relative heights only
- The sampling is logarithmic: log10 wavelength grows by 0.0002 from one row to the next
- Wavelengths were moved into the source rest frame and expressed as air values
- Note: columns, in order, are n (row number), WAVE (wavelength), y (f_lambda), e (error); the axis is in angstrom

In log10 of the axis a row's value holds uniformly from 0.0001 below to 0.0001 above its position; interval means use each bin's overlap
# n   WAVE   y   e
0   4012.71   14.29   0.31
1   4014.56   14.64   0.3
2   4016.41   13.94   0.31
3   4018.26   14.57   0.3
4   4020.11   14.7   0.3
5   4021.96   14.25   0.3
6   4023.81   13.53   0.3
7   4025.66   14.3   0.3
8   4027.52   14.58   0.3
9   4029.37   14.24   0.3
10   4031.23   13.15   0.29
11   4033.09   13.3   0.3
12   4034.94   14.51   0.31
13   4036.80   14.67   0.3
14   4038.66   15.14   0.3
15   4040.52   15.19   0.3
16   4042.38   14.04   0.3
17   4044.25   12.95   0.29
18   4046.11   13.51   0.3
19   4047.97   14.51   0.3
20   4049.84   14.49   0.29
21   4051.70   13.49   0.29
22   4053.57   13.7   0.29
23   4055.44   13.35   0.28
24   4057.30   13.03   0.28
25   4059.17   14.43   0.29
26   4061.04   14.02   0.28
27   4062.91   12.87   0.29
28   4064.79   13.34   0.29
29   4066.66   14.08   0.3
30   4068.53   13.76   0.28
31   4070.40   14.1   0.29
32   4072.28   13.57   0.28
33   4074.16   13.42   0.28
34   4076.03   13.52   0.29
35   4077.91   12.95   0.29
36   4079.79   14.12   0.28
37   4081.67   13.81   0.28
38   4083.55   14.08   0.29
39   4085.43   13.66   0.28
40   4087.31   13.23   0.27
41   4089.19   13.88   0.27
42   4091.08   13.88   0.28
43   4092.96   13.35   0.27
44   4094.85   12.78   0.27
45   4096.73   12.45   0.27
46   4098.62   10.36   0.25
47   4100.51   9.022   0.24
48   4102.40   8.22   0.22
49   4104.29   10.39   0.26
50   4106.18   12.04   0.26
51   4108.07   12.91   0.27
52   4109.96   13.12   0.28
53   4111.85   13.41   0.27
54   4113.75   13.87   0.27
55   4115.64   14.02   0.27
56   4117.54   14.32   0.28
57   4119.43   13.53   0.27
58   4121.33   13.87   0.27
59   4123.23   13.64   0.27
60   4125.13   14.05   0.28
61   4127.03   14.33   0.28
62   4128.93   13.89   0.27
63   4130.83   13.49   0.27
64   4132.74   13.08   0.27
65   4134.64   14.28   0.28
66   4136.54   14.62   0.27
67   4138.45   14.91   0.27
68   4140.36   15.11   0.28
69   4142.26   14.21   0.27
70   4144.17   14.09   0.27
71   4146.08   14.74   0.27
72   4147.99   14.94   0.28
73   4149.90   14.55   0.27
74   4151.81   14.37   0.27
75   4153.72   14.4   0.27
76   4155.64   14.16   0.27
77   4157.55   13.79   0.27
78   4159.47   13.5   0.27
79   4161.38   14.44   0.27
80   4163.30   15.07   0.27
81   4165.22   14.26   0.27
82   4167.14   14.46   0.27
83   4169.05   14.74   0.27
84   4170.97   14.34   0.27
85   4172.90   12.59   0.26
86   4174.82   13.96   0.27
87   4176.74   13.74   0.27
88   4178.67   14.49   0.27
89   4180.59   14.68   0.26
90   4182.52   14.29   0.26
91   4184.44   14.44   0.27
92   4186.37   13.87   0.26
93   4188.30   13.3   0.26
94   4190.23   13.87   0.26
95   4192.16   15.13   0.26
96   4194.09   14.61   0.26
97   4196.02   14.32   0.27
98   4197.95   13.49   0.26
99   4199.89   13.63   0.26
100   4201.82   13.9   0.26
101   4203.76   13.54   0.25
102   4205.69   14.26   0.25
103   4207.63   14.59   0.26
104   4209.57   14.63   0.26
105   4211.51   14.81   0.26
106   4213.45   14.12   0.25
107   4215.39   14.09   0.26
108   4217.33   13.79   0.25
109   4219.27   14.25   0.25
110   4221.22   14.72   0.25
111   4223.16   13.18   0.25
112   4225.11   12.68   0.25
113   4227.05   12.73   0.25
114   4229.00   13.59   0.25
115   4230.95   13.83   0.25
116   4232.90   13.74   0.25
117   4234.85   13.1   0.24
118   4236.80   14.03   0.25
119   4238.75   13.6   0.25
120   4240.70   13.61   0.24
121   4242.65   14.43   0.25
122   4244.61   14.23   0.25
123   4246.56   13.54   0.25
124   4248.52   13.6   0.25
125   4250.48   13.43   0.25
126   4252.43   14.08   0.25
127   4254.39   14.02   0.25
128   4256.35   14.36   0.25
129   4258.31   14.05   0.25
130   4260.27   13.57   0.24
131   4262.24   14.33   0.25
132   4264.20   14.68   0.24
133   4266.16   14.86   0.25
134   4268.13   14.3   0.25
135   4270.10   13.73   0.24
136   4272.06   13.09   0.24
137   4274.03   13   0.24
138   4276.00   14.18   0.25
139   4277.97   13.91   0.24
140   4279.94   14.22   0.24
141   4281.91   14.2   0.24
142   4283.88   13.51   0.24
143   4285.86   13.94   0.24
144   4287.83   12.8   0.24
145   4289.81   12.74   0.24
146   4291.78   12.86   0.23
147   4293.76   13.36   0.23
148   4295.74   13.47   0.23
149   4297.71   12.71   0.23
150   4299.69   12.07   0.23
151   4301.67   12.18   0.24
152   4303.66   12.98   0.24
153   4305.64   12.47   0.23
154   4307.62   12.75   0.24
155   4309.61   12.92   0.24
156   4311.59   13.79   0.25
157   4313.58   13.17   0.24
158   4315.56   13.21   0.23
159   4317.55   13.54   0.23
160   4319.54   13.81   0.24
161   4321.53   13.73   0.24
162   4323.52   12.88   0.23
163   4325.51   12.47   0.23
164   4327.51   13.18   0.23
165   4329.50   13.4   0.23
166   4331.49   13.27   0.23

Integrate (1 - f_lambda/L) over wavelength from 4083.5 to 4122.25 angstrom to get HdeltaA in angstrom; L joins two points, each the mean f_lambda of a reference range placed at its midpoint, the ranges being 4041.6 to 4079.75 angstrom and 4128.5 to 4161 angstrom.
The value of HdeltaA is 3.6 angstrom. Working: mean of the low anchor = 13.7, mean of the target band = 12.7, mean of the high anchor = 14.3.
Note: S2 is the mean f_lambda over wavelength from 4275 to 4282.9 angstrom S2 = 14.1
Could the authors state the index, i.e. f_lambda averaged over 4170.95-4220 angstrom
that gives 14.1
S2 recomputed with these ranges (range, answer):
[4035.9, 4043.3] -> 14.8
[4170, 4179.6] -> 13.8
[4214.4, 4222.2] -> 14.2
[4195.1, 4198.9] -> 13.9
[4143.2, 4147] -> 14.4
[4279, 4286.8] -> 14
